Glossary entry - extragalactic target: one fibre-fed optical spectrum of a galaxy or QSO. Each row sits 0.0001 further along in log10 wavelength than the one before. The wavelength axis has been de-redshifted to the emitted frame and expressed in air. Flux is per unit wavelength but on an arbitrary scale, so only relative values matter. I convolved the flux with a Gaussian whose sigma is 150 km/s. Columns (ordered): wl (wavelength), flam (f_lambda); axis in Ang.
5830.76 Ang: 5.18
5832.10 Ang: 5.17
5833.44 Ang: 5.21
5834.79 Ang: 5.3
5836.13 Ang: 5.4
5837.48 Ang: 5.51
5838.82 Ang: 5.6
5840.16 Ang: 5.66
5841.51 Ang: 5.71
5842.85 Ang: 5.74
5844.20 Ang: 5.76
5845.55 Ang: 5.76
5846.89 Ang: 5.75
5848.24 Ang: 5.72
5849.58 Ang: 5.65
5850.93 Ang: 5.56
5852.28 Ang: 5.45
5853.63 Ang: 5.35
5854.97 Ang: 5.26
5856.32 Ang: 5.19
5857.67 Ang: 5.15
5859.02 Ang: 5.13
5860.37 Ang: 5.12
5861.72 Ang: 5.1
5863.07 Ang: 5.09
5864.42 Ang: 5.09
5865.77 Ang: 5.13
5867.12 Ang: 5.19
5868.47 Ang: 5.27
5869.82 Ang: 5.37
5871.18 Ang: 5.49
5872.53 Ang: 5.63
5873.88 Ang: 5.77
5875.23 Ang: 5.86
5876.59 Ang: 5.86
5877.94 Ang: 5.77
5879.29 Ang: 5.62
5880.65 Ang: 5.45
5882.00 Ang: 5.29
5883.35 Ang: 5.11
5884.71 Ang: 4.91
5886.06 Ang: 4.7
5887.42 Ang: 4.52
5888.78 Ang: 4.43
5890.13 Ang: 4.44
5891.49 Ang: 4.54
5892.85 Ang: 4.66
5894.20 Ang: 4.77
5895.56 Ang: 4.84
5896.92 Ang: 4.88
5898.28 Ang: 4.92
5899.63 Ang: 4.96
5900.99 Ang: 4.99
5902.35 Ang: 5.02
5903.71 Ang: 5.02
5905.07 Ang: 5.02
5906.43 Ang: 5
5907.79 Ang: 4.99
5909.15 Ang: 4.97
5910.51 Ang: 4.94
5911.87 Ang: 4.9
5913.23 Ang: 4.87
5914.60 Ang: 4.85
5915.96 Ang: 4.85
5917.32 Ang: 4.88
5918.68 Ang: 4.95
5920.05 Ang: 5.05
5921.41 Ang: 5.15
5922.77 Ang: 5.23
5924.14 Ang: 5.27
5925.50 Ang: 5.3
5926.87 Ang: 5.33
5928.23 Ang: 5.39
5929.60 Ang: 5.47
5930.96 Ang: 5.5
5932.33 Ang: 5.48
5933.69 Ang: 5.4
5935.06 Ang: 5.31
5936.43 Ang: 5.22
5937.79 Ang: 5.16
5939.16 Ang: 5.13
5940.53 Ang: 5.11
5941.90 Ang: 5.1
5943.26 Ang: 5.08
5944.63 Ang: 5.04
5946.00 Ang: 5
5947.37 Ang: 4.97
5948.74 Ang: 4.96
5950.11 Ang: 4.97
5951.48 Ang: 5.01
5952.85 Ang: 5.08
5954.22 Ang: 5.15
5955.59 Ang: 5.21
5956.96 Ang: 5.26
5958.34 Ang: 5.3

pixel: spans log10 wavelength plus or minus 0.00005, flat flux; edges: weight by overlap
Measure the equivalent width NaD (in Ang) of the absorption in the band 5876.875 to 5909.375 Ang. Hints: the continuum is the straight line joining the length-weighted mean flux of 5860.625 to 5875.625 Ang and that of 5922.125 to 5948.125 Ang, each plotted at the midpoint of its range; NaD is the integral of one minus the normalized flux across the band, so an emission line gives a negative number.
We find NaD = 2.1 Ang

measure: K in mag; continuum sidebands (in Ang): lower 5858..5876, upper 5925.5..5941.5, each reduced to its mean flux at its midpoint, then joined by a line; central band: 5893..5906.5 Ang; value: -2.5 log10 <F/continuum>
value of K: 0.08 mag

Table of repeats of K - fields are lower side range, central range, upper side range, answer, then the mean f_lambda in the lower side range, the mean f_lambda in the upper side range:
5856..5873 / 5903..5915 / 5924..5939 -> 0.075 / 5.22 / 5.34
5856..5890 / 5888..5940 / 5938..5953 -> 0.021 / 5.24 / 5.04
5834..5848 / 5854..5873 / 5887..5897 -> -0.011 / 5.62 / 4.62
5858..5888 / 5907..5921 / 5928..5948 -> 0.068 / 5.29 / 5.22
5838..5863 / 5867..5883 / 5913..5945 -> -0.034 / 5.47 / 5.18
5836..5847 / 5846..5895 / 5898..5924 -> 0.030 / 5.66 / 4.98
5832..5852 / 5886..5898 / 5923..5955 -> 0.159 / 5.58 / 5.19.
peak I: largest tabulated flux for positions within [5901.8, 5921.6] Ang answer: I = 5.15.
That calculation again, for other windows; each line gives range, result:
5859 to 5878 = 5.86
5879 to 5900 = 5.62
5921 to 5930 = 5.47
